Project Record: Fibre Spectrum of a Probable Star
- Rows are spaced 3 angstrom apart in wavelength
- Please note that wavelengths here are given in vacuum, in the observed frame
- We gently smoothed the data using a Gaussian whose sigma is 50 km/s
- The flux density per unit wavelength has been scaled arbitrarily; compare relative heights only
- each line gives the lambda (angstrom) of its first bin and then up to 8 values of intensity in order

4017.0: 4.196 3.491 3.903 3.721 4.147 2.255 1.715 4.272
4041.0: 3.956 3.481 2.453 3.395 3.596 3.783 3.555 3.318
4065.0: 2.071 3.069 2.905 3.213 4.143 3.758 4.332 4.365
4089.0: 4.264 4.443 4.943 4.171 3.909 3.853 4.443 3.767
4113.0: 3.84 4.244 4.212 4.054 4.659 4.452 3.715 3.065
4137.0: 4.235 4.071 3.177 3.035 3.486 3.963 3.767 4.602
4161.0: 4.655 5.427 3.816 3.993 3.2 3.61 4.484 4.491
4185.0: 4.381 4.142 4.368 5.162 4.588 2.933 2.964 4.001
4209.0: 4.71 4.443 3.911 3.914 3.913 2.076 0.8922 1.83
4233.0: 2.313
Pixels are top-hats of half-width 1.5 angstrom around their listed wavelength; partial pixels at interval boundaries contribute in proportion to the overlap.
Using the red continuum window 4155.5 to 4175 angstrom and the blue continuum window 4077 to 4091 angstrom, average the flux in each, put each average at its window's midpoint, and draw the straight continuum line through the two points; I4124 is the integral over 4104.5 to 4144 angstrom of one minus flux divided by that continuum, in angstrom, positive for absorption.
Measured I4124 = 2.0 angstrom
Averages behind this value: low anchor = 4.19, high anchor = 4.24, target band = 4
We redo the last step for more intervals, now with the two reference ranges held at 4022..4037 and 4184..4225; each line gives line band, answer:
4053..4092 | -2.69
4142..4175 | -1.38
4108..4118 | -1.22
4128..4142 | -0.64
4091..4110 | -4.11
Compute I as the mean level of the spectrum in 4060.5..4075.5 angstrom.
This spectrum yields 2.92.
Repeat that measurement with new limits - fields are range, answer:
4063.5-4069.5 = 2.57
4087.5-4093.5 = 4.35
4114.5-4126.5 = 4.29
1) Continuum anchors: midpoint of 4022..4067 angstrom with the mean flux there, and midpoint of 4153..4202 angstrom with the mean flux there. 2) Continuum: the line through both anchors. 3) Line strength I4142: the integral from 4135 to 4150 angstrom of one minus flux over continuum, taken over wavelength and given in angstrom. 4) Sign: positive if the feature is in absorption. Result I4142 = 1.44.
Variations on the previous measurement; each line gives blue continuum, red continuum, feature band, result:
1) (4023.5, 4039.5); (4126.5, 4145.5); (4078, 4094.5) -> -3.5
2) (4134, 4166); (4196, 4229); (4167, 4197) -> -4.1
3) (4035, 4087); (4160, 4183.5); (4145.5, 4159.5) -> 0.9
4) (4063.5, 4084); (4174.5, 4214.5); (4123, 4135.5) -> -0.9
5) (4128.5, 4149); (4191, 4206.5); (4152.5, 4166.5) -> -3.0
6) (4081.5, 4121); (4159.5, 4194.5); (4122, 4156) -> 3.6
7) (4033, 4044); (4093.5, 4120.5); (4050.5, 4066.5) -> 1.2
